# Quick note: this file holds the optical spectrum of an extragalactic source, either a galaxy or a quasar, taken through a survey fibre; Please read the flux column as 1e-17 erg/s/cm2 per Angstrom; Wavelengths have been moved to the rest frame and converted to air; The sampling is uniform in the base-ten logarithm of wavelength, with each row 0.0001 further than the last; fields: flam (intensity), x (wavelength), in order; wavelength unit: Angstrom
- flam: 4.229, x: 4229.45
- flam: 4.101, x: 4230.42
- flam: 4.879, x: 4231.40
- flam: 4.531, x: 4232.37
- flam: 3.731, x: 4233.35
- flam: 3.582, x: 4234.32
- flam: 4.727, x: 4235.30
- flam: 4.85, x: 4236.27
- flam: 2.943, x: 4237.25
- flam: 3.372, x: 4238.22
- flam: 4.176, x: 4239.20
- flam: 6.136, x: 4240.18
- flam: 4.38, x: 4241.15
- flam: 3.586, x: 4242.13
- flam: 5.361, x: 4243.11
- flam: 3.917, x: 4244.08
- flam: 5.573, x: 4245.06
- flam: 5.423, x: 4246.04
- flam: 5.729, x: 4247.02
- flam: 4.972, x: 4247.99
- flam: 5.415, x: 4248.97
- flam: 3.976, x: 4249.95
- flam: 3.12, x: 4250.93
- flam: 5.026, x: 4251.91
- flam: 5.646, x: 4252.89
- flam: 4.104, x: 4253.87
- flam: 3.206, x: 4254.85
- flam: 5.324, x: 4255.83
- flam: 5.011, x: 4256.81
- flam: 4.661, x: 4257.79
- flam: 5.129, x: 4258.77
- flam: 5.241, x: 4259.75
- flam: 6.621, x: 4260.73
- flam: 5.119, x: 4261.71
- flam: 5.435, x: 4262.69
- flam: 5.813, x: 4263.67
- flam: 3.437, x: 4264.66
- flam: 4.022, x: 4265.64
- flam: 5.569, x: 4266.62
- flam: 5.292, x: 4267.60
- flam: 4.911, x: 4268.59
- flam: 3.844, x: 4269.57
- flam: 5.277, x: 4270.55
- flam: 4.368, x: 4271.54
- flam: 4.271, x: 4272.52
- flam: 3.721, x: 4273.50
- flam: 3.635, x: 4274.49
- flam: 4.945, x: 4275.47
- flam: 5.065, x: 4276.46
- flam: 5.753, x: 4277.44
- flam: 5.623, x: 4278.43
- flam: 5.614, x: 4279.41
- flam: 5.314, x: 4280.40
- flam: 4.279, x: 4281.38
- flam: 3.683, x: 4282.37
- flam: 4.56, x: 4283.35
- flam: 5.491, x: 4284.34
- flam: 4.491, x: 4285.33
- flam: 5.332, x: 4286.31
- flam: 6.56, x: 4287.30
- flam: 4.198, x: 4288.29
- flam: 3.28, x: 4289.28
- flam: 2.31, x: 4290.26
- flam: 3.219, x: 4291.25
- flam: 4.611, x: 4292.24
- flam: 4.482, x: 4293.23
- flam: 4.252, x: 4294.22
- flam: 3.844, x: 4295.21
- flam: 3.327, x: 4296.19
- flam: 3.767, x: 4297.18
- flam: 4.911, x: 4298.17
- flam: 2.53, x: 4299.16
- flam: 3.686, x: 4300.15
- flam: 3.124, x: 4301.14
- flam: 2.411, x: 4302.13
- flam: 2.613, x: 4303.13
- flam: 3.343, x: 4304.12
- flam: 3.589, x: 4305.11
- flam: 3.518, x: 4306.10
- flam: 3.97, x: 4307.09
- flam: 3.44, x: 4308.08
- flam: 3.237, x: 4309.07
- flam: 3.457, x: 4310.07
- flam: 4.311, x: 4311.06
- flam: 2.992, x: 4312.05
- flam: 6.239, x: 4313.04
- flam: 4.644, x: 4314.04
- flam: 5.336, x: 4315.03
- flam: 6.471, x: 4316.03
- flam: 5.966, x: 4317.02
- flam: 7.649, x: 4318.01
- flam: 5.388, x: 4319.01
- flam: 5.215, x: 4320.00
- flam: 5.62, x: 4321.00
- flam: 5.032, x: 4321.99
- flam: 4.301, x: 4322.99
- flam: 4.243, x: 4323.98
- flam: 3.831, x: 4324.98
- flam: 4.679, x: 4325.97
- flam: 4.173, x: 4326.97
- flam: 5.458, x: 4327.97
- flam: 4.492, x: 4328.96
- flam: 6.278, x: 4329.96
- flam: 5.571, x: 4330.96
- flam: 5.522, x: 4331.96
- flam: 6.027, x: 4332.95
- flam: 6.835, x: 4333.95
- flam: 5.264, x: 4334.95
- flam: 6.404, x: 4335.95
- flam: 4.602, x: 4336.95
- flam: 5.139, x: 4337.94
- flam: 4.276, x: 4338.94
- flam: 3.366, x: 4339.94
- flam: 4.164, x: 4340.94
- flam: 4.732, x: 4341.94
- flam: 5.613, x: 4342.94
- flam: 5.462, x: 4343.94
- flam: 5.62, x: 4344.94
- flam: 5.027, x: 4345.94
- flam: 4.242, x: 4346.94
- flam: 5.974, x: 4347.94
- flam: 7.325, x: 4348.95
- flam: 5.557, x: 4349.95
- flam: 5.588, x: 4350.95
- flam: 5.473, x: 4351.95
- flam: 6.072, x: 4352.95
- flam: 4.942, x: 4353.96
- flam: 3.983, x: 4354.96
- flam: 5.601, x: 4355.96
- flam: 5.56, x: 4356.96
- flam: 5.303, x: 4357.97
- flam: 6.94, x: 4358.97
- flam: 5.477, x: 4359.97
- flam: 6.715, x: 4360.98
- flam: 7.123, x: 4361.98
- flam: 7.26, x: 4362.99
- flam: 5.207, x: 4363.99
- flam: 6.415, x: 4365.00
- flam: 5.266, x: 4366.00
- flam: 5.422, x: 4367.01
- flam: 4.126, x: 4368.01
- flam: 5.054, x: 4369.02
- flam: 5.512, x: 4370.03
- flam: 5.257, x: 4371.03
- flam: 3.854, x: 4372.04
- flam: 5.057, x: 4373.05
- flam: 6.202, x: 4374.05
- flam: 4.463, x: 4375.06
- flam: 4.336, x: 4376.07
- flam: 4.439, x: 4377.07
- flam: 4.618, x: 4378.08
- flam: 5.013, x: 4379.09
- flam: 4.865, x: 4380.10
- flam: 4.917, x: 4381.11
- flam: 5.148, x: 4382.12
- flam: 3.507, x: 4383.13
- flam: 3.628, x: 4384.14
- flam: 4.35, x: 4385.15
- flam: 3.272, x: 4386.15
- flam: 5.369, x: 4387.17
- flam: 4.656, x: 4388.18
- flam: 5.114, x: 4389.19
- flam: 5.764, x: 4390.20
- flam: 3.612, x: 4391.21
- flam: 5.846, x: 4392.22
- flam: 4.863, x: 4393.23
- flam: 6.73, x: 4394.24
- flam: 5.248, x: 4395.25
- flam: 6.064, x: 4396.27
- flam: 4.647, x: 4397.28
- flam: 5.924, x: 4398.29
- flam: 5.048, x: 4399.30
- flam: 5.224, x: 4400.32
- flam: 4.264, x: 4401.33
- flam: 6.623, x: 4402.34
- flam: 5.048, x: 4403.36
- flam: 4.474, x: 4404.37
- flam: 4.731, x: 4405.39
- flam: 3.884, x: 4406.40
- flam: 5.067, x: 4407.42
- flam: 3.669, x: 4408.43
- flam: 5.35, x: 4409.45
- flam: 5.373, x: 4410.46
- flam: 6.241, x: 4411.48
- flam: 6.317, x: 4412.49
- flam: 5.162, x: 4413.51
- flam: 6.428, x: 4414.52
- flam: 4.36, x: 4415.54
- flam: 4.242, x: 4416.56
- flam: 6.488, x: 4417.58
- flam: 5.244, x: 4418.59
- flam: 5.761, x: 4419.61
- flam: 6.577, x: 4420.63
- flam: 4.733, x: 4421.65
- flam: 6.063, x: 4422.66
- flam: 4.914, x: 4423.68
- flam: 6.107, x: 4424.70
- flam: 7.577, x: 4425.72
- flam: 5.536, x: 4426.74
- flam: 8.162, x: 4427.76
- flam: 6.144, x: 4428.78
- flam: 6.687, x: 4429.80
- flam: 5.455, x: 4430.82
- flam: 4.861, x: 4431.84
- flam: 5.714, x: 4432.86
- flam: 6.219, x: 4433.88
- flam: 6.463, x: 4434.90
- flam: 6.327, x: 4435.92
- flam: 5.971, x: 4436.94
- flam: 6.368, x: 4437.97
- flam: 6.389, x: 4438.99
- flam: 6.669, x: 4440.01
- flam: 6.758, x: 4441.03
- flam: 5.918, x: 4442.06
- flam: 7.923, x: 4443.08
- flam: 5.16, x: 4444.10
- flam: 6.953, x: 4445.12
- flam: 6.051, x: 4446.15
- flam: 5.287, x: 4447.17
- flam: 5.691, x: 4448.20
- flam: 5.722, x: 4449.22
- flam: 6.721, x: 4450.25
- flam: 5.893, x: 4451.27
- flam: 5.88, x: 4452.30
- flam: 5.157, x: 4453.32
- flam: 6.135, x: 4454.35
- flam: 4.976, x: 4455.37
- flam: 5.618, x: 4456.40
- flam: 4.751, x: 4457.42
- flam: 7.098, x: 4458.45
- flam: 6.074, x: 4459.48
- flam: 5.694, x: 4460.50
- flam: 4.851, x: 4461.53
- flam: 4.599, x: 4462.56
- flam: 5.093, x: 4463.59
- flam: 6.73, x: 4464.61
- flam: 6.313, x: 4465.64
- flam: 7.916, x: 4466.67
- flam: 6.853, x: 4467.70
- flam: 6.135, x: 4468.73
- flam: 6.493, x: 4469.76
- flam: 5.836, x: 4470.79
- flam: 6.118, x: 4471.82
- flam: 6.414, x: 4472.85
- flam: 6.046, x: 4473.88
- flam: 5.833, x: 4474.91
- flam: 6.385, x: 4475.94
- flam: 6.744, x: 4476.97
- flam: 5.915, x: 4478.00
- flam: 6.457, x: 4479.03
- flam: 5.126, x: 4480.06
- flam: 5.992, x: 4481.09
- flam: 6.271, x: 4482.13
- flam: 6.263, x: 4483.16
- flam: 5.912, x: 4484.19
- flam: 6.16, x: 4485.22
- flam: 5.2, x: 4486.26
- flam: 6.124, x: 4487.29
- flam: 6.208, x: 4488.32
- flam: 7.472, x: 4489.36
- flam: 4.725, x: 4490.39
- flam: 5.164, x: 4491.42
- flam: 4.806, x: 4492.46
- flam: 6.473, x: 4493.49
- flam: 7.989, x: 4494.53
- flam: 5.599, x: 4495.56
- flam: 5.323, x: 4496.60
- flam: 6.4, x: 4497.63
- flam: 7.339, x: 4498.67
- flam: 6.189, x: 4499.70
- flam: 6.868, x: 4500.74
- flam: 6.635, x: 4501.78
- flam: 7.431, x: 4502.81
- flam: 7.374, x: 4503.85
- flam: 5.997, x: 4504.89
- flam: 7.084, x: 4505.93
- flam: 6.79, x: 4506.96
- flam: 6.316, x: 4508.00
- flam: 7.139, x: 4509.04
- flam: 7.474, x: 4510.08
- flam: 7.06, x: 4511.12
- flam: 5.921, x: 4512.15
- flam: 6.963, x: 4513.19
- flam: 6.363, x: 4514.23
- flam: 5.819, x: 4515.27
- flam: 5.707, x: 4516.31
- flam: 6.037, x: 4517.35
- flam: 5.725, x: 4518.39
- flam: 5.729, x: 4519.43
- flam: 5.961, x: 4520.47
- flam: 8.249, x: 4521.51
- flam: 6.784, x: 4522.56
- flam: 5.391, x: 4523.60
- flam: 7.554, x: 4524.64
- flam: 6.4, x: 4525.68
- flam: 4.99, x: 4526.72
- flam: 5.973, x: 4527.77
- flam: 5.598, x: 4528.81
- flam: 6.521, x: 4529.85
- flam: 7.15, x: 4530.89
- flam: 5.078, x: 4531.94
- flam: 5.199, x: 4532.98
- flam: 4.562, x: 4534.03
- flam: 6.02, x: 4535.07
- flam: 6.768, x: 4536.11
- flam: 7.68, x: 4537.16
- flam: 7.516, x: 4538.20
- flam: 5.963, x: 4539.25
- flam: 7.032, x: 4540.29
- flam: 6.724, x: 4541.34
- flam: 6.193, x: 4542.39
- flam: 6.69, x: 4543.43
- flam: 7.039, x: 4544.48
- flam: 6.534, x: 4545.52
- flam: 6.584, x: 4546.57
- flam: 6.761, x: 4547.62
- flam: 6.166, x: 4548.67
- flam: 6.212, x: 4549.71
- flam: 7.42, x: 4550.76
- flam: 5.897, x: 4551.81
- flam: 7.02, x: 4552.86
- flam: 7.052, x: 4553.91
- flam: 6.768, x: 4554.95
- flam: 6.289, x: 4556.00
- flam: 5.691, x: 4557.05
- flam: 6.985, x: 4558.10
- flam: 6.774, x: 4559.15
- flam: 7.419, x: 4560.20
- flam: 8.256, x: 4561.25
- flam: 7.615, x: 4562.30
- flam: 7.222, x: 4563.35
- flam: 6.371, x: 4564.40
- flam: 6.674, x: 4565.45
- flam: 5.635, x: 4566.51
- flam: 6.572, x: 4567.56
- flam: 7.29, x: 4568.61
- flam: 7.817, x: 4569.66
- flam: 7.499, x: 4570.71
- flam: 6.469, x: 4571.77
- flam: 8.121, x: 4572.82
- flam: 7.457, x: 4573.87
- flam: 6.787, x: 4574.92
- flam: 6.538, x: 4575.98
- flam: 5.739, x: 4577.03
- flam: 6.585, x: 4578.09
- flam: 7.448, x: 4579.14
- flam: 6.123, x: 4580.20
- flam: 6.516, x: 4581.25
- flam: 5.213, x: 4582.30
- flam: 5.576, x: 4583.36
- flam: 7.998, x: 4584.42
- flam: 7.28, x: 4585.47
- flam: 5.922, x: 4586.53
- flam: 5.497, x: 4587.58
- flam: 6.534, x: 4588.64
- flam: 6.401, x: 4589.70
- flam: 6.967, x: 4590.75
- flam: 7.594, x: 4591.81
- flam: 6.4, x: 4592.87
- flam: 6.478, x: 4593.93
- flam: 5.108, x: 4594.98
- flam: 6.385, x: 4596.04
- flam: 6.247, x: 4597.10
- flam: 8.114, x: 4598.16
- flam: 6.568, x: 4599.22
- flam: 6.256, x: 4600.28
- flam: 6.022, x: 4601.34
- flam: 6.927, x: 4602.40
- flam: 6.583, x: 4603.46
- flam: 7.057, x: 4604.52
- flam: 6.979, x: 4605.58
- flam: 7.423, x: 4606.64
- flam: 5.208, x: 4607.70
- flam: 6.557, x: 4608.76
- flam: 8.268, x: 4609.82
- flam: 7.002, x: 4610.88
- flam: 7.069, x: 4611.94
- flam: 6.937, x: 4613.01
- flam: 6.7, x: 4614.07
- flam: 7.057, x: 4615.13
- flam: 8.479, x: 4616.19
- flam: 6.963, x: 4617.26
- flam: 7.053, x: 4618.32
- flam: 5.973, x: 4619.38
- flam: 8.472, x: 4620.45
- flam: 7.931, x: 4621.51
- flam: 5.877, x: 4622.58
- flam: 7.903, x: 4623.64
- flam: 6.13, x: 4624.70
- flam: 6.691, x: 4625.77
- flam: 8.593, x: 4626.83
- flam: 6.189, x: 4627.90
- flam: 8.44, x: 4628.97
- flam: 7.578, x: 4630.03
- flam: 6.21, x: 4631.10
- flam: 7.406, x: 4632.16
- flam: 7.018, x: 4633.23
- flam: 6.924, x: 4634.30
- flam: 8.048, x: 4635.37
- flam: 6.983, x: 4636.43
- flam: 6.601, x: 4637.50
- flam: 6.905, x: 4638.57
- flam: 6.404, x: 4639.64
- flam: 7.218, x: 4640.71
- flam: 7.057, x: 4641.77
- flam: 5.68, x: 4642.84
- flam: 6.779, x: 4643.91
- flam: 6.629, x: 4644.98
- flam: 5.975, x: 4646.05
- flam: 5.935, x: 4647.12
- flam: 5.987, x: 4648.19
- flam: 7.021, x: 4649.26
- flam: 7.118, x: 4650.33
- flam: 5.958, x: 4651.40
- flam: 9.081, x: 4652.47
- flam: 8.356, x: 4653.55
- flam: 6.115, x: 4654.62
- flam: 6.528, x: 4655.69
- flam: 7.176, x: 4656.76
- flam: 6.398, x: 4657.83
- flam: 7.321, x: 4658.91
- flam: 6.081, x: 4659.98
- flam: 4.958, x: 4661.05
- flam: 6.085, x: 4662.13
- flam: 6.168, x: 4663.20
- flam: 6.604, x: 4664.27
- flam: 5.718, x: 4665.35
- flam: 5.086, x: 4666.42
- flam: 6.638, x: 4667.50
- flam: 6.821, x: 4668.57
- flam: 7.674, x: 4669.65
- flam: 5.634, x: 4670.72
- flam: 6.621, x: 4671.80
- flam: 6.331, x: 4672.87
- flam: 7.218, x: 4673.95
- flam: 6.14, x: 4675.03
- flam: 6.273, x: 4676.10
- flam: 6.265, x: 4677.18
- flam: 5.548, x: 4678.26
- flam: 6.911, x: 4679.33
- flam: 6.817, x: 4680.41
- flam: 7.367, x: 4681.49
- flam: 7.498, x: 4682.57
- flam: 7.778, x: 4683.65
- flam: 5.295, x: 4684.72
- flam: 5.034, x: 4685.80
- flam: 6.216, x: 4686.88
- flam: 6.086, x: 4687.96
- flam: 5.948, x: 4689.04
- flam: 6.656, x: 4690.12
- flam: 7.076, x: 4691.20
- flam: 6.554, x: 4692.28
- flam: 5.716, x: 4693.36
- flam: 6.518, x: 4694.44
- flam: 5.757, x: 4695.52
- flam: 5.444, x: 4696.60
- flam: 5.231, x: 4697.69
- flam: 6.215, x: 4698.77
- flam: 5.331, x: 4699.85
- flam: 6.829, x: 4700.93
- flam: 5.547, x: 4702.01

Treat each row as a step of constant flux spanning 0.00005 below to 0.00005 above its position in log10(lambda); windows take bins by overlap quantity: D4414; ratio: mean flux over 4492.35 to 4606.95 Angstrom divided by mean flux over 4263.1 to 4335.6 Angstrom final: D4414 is 1.44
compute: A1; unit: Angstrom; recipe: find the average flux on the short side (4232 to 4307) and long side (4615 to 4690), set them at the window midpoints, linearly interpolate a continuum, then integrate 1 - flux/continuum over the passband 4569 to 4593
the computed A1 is -1.6 Angstrom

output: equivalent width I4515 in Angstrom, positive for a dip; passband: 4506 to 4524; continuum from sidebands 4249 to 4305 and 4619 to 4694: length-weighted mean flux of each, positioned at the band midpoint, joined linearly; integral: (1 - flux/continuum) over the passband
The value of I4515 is -1.9 Angstrom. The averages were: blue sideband 4.44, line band 6.46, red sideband 6.68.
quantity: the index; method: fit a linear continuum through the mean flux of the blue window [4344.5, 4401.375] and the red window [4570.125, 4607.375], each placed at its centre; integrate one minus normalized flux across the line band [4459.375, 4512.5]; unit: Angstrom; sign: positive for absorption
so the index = -2.5 Angstrom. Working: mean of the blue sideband 5.24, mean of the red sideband 6.65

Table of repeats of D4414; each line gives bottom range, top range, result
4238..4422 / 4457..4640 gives 1.34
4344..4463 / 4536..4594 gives 1.22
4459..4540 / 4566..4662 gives 1.09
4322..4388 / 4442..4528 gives 1.20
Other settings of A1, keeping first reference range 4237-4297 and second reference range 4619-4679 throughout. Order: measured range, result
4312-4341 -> -1.5 Angstrom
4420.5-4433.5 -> -1.2 Angstrom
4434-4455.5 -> -2.0 Angstrom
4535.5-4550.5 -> -1.4 Angstrom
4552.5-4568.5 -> -1.5 Angstrom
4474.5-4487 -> -0.5 Angstrom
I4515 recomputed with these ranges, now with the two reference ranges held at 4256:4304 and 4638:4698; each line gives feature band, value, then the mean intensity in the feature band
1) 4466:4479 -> -2.24 Angstrom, 6.39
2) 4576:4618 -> -3.98 Angstrom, 6.67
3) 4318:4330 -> -0.68 Angstrom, 4.96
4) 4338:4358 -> -1.55 Angstrom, 5.19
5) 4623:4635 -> -1.79 Angstrom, 7.19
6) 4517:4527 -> -1.07 Angstrom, 6.32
